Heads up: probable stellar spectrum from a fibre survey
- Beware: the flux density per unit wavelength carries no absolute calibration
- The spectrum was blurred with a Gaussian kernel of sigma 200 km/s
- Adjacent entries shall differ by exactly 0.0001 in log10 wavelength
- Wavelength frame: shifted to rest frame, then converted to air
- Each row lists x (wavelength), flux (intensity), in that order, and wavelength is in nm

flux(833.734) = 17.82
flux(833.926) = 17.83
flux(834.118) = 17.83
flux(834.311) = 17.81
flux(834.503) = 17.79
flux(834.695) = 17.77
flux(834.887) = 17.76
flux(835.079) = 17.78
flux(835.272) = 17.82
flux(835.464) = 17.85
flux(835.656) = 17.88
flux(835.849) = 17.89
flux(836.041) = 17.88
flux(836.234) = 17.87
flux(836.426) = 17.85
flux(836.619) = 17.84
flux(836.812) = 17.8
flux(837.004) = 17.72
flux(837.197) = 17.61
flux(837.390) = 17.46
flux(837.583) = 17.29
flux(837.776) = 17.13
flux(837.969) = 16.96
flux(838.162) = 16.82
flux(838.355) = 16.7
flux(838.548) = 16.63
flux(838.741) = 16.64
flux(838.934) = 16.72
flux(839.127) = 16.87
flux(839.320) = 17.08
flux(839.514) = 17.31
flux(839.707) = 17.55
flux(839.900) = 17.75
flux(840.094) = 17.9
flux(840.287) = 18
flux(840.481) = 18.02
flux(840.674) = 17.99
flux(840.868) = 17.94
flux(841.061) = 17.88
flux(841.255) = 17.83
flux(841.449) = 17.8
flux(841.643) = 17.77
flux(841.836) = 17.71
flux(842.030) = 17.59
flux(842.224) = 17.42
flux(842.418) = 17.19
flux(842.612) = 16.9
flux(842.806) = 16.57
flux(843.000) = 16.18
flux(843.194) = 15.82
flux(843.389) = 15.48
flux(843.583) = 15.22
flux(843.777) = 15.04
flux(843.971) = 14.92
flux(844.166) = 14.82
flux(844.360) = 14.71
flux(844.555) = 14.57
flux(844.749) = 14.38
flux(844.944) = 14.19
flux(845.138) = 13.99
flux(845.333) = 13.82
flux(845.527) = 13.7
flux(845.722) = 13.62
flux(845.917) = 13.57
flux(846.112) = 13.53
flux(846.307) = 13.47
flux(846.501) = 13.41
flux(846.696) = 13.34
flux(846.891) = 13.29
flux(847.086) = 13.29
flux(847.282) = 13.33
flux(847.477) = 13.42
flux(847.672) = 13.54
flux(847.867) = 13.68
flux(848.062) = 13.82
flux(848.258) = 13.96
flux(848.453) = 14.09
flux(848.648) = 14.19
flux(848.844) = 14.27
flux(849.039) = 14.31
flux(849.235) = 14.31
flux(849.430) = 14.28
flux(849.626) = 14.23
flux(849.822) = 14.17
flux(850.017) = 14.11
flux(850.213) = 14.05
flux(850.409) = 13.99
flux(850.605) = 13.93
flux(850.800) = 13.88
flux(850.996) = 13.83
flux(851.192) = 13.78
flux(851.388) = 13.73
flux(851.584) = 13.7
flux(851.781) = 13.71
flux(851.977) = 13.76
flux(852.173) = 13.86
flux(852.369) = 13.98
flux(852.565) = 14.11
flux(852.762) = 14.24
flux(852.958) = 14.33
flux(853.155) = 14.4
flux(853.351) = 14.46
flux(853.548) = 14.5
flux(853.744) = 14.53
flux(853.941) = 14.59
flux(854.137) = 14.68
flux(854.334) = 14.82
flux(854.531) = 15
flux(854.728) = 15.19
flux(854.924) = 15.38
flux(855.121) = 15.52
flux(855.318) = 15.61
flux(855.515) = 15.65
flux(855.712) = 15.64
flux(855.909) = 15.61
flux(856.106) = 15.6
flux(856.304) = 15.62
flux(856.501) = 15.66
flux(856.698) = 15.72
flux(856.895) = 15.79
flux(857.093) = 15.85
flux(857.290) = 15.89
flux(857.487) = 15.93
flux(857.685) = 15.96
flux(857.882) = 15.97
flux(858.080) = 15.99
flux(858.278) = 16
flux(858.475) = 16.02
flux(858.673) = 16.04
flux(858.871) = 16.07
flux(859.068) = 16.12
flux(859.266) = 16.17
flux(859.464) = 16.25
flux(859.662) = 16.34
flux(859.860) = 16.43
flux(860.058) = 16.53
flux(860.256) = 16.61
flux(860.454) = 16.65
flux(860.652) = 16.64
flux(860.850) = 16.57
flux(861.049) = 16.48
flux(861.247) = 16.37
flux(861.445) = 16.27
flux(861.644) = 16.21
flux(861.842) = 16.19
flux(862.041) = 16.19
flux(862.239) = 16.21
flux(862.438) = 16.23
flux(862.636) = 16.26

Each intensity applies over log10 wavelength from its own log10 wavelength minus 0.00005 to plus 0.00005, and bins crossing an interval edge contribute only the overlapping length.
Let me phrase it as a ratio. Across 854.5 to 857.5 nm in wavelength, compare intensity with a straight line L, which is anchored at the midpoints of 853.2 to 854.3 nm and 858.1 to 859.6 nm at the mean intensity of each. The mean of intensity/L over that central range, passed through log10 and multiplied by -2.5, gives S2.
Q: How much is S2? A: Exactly -0.03 mag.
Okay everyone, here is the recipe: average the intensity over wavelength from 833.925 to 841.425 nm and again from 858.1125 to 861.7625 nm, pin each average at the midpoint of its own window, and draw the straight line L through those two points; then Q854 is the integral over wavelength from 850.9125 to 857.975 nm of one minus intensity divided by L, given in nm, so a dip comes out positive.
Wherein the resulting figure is 0.73 nm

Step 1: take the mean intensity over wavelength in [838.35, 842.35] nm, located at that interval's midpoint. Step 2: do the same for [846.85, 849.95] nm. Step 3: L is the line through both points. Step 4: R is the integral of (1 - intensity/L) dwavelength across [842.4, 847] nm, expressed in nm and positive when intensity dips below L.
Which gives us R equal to 0.29 nm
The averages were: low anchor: 17.5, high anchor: 13.9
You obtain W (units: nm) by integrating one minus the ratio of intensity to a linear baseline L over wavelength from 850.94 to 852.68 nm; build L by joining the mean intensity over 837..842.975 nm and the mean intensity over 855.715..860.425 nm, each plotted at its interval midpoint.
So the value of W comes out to 0.279 nm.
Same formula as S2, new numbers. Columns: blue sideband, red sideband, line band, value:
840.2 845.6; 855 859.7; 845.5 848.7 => 0.18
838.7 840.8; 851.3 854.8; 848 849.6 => 0.08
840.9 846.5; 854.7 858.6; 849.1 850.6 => 0.11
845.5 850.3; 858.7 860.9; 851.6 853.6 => 0.05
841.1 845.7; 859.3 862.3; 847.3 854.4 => 0.14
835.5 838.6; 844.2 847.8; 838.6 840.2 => -0.05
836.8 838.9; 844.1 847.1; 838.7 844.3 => -0.09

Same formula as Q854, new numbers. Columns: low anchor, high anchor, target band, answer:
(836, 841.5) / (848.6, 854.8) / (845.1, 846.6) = 0.197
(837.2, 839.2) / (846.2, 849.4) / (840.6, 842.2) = -0.192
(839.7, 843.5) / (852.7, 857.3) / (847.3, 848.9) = 0.241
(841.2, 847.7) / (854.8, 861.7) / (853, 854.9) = 0.123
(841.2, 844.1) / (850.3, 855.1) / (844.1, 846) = 0.227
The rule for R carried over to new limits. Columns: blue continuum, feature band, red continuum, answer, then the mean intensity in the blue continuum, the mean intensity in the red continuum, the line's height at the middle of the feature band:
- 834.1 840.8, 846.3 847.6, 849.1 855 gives 0.17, 17.5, 14.2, 15.4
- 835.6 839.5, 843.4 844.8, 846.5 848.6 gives 0.00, 17.3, 13.6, 14.9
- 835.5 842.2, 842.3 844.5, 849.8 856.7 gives 0.12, 17.5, 14.6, 16.6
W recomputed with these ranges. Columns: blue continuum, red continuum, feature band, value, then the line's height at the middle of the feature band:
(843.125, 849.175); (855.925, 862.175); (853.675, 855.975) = 0.04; 15.5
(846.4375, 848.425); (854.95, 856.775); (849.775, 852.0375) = 0.08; 14.4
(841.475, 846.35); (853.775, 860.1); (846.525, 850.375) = 0.40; 15.5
